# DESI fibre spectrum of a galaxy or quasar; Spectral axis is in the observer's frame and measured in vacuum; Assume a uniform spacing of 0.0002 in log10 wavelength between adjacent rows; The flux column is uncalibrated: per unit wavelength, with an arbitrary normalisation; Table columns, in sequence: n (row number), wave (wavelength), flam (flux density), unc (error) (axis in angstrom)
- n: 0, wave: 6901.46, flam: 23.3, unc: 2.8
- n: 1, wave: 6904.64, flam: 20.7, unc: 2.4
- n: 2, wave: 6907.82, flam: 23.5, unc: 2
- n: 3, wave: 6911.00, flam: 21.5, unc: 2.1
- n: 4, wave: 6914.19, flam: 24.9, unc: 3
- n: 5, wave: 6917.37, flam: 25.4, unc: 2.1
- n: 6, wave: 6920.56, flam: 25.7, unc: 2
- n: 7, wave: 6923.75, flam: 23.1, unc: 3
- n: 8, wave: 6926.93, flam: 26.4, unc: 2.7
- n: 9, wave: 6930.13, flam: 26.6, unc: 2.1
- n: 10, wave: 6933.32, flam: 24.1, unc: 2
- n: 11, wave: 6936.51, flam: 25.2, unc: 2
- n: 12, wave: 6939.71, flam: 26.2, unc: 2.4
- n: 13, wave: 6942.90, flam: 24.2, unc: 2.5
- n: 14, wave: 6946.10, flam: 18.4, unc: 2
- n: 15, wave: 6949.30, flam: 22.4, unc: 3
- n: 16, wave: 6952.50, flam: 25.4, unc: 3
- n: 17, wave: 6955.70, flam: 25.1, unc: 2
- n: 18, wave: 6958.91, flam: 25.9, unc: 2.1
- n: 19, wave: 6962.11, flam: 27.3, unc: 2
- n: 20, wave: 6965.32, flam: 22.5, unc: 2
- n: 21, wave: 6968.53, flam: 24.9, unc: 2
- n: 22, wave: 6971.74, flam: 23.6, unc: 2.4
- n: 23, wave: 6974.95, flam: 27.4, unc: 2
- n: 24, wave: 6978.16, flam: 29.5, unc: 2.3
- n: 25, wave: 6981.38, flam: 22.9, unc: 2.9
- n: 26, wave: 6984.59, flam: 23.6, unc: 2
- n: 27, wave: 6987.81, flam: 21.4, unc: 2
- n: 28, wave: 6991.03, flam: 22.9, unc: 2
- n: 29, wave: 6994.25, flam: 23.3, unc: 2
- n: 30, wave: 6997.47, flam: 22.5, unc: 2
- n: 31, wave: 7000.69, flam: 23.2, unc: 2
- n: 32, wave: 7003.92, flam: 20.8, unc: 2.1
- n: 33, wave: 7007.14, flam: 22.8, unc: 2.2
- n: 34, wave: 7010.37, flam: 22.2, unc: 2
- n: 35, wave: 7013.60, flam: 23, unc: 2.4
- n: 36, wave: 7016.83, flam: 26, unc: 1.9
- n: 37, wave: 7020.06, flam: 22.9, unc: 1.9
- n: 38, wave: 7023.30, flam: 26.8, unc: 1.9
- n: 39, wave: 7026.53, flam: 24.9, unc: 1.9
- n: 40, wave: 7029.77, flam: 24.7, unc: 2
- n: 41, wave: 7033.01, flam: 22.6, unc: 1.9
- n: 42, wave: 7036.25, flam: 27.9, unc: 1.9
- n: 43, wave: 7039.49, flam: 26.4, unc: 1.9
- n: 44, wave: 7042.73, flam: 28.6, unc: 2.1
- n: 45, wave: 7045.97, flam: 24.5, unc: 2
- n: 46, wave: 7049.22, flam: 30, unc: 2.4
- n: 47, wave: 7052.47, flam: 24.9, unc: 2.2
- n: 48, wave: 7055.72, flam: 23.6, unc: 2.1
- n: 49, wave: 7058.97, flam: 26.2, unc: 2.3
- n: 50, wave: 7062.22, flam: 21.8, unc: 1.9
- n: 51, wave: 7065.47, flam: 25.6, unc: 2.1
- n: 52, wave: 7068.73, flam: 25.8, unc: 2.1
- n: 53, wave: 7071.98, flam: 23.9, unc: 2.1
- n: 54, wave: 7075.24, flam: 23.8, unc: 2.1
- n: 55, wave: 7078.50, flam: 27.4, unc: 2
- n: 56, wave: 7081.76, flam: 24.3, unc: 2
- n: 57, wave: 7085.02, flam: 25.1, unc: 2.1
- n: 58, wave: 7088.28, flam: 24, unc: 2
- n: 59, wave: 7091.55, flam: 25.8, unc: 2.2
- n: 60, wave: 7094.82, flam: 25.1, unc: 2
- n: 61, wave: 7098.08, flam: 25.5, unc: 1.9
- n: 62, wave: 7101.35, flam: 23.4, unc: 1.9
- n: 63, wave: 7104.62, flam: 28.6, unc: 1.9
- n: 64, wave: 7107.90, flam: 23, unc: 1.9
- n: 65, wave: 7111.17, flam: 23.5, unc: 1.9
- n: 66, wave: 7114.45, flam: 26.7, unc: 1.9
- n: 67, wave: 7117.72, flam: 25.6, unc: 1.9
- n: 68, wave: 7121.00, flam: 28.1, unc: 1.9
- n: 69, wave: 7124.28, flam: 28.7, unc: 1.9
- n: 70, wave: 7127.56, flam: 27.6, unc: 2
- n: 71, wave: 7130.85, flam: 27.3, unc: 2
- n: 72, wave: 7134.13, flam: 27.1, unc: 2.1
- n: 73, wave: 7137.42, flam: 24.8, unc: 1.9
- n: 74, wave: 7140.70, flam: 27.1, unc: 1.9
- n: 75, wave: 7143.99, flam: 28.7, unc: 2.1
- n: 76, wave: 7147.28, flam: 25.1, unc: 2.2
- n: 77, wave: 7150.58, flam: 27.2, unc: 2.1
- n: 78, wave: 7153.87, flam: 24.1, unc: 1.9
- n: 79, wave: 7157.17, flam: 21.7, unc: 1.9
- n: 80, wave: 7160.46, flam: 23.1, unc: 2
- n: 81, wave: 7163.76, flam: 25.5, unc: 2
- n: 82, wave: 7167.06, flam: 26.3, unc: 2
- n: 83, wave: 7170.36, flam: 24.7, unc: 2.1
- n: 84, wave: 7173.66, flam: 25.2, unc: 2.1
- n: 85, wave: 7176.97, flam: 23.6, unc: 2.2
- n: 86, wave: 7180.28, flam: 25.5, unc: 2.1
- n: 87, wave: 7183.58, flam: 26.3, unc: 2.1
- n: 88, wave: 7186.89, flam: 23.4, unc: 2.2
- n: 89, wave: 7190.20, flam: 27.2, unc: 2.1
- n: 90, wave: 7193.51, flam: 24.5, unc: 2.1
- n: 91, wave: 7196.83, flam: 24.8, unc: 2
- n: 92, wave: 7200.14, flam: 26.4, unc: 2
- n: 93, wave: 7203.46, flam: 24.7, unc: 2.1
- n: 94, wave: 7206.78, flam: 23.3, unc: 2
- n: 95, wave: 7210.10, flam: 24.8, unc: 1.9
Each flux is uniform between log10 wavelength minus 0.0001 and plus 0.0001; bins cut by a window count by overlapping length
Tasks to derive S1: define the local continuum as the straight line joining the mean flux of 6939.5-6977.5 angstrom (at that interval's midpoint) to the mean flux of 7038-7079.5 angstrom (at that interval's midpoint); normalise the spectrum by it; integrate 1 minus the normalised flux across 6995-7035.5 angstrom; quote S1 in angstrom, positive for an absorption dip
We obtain 2.4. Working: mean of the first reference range 24.5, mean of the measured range 23.6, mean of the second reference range 25.5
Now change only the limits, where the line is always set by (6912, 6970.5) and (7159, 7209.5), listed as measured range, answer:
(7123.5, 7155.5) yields -2.3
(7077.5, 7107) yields -0.6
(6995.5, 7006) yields 1.0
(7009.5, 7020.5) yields 0.5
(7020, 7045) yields -1.0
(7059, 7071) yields 0.1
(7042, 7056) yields -0.9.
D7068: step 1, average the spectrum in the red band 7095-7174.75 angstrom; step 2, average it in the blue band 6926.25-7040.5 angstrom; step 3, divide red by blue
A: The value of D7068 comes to 1.1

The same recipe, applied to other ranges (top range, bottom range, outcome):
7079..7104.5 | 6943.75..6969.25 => 1.05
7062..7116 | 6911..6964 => 1.01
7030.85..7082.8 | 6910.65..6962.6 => 1.04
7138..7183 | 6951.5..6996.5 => 1.02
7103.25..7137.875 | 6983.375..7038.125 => 1.12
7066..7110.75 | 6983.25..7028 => 1.07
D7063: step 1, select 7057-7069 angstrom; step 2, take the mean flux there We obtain 24.7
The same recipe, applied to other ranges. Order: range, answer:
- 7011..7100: 25.2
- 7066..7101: 25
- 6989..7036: 23.6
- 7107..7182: 25.7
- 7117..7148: 27.1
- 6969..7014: 23.6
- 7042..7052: 27.3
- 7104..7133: 26.5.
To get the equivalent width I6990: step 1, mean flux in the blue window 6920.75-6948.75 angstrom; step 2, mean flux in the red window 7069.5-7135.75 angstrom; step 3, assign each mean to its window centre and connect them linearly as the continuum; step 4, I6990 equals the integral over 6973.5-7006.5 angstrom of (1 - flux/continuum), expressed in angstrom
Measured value 1.4 angstrom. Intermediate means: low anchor 24.3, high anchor 25.7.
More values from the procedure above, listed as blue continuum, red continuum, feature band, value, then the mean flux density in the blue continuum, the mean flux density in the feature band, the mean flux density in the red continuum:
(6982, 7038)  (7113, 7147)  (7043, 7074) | -0.3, 23.6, 25.3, 27.1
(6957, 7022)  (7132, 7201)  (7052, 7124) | -1.2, 23.9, 25.2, 25.4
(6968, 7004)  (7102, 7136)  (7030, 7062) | -0.9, 23.9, 25.8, 26.5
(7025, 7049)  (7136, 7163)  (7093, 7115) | 0.4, 25.9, 25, 25.2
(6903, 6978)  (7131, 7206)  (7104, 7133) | -1.6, 24.5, 26.5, 25.3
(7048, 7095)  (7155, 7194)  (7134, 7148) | -1.0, 25.1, 26.6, 24.8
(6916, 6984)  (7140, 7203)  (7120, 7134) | -1.5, 24.8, 27.8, 25.2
